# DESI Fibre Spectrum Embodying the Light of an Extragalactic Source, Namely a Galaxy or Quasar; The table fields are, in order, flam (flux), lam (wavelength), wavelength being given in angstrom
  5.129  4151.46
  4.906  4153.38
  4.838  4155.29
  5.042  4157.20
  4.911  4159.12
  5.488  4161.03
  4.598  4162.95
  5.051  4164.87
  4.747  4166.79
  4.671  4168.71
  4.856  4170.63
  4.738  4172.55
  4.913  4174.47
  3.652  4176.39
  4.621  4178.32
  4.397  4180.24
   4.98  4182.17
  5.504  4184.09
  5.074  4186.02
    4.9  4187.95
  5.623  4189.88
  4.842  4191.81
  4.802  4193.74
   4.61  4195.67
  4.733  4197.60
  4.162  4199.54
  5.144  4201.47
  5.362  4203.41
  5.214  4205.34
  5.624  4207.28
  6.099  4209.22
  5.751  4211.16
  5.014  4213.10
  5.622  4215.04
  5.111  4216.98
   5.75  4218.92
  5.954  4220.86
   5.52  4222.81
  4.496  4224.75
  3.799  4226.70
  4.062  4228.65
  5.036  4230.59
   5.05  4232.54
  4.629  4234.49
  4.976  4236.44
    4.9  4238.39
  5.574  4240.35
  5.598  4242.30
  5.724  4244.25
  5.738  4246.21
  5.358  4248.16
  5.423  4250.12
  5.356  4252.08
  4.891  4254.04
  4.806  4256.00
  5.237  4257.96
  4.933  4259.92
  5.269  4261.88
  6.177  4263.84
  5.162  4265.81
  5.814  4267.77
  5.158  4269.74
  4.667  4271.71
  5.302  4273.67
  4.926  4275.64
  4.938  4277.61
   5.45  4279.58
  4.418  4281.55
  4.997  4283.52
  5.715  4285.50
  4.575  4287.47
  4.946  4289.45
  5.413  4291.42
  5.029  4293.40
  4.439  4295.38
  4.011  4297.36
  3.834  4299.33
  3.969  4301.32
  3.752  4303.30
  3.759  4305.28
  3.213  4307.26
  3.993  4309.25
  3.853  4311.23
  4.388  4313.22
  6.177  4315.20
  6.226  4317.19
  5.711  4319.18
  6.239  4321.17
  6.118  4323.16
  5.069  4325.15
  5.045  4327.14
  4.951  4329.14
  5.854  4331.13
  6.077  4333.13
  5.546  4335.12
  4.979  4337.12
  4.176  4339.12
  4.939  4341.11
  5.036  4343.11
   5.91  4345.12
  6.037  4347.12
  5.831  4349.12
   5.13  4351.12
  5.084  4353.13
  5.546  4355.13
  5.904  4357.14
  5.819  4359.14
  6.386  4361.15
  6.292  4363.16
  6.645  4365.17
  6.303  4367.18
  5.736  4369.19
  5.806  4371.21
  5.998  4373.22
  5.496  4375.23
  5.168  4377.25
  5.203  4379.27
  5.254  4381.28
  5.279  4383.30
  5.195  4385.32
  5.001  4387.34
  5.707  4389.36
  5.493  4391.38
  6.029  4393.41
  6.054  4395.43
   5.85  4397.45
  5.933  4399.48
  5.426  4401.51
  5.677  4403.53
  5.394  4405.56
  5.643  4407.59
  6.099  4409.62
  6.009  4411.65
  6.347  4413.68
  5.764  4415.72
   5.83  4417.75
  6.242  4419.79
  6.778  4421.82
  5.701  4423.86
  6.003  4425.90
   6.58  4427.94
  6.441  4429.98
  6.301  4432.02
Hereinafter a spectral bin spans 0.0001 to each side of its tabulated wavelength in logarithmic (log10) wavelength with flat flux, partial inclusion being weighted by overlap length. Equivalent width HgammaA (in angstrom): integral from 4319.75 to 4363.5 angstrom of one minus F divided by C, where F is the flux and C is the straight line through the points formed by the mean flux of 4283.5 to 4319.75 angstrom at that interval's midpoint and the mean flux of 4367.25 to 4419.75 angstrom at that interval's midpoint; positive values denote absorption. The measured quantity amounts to -4.0 angstrom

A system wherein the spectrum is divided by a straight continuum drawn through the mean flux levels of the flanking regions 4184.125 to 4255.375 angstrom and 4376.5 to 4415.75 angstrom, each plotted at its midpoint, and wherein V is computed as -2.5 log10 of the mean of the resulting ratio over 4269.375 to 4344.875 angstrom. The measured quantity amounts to 0.10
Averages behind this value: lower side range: 5.16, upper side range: 5.63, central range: 4.93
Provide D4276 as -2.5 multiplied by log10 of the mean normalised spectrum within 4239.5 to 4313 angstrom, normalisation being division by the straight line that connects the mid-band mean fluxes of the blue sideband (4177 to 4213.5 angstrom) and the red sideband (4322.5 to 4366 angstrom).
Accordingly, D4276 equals 0.09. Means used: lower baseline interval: 5.06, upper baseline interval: 5.55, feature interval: 4.89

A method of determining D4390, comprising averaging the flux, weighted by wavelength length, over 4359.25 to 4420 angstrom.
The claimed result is 5.77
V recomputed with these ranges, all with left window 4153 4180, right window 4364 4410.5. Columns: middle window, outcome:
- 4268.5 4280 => 0.03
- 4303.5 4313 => 0.38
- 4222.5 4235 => 0.09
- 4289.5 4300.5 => 0.16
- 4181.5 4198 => -0.03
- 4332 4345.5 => 0.05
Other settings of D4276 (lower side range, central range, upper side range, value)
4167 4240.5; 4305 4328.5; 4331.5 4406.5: 0.08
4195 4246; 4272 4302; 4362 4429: 0.13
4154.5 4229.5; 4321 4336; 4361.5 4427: -0.01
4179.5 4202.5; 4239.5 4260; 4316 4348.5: -0.04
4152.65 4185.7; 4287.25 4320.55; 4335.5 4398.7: 0.17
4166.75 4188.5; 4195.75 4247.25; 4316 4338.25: -0.04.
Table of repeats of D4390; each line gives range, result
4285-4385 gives 5.24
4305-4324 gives 5.01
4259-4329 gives 4.93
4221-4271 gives 5.16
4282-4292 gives 5.08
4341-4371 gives 5.8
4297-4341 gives 4.88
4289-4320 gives 4.53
